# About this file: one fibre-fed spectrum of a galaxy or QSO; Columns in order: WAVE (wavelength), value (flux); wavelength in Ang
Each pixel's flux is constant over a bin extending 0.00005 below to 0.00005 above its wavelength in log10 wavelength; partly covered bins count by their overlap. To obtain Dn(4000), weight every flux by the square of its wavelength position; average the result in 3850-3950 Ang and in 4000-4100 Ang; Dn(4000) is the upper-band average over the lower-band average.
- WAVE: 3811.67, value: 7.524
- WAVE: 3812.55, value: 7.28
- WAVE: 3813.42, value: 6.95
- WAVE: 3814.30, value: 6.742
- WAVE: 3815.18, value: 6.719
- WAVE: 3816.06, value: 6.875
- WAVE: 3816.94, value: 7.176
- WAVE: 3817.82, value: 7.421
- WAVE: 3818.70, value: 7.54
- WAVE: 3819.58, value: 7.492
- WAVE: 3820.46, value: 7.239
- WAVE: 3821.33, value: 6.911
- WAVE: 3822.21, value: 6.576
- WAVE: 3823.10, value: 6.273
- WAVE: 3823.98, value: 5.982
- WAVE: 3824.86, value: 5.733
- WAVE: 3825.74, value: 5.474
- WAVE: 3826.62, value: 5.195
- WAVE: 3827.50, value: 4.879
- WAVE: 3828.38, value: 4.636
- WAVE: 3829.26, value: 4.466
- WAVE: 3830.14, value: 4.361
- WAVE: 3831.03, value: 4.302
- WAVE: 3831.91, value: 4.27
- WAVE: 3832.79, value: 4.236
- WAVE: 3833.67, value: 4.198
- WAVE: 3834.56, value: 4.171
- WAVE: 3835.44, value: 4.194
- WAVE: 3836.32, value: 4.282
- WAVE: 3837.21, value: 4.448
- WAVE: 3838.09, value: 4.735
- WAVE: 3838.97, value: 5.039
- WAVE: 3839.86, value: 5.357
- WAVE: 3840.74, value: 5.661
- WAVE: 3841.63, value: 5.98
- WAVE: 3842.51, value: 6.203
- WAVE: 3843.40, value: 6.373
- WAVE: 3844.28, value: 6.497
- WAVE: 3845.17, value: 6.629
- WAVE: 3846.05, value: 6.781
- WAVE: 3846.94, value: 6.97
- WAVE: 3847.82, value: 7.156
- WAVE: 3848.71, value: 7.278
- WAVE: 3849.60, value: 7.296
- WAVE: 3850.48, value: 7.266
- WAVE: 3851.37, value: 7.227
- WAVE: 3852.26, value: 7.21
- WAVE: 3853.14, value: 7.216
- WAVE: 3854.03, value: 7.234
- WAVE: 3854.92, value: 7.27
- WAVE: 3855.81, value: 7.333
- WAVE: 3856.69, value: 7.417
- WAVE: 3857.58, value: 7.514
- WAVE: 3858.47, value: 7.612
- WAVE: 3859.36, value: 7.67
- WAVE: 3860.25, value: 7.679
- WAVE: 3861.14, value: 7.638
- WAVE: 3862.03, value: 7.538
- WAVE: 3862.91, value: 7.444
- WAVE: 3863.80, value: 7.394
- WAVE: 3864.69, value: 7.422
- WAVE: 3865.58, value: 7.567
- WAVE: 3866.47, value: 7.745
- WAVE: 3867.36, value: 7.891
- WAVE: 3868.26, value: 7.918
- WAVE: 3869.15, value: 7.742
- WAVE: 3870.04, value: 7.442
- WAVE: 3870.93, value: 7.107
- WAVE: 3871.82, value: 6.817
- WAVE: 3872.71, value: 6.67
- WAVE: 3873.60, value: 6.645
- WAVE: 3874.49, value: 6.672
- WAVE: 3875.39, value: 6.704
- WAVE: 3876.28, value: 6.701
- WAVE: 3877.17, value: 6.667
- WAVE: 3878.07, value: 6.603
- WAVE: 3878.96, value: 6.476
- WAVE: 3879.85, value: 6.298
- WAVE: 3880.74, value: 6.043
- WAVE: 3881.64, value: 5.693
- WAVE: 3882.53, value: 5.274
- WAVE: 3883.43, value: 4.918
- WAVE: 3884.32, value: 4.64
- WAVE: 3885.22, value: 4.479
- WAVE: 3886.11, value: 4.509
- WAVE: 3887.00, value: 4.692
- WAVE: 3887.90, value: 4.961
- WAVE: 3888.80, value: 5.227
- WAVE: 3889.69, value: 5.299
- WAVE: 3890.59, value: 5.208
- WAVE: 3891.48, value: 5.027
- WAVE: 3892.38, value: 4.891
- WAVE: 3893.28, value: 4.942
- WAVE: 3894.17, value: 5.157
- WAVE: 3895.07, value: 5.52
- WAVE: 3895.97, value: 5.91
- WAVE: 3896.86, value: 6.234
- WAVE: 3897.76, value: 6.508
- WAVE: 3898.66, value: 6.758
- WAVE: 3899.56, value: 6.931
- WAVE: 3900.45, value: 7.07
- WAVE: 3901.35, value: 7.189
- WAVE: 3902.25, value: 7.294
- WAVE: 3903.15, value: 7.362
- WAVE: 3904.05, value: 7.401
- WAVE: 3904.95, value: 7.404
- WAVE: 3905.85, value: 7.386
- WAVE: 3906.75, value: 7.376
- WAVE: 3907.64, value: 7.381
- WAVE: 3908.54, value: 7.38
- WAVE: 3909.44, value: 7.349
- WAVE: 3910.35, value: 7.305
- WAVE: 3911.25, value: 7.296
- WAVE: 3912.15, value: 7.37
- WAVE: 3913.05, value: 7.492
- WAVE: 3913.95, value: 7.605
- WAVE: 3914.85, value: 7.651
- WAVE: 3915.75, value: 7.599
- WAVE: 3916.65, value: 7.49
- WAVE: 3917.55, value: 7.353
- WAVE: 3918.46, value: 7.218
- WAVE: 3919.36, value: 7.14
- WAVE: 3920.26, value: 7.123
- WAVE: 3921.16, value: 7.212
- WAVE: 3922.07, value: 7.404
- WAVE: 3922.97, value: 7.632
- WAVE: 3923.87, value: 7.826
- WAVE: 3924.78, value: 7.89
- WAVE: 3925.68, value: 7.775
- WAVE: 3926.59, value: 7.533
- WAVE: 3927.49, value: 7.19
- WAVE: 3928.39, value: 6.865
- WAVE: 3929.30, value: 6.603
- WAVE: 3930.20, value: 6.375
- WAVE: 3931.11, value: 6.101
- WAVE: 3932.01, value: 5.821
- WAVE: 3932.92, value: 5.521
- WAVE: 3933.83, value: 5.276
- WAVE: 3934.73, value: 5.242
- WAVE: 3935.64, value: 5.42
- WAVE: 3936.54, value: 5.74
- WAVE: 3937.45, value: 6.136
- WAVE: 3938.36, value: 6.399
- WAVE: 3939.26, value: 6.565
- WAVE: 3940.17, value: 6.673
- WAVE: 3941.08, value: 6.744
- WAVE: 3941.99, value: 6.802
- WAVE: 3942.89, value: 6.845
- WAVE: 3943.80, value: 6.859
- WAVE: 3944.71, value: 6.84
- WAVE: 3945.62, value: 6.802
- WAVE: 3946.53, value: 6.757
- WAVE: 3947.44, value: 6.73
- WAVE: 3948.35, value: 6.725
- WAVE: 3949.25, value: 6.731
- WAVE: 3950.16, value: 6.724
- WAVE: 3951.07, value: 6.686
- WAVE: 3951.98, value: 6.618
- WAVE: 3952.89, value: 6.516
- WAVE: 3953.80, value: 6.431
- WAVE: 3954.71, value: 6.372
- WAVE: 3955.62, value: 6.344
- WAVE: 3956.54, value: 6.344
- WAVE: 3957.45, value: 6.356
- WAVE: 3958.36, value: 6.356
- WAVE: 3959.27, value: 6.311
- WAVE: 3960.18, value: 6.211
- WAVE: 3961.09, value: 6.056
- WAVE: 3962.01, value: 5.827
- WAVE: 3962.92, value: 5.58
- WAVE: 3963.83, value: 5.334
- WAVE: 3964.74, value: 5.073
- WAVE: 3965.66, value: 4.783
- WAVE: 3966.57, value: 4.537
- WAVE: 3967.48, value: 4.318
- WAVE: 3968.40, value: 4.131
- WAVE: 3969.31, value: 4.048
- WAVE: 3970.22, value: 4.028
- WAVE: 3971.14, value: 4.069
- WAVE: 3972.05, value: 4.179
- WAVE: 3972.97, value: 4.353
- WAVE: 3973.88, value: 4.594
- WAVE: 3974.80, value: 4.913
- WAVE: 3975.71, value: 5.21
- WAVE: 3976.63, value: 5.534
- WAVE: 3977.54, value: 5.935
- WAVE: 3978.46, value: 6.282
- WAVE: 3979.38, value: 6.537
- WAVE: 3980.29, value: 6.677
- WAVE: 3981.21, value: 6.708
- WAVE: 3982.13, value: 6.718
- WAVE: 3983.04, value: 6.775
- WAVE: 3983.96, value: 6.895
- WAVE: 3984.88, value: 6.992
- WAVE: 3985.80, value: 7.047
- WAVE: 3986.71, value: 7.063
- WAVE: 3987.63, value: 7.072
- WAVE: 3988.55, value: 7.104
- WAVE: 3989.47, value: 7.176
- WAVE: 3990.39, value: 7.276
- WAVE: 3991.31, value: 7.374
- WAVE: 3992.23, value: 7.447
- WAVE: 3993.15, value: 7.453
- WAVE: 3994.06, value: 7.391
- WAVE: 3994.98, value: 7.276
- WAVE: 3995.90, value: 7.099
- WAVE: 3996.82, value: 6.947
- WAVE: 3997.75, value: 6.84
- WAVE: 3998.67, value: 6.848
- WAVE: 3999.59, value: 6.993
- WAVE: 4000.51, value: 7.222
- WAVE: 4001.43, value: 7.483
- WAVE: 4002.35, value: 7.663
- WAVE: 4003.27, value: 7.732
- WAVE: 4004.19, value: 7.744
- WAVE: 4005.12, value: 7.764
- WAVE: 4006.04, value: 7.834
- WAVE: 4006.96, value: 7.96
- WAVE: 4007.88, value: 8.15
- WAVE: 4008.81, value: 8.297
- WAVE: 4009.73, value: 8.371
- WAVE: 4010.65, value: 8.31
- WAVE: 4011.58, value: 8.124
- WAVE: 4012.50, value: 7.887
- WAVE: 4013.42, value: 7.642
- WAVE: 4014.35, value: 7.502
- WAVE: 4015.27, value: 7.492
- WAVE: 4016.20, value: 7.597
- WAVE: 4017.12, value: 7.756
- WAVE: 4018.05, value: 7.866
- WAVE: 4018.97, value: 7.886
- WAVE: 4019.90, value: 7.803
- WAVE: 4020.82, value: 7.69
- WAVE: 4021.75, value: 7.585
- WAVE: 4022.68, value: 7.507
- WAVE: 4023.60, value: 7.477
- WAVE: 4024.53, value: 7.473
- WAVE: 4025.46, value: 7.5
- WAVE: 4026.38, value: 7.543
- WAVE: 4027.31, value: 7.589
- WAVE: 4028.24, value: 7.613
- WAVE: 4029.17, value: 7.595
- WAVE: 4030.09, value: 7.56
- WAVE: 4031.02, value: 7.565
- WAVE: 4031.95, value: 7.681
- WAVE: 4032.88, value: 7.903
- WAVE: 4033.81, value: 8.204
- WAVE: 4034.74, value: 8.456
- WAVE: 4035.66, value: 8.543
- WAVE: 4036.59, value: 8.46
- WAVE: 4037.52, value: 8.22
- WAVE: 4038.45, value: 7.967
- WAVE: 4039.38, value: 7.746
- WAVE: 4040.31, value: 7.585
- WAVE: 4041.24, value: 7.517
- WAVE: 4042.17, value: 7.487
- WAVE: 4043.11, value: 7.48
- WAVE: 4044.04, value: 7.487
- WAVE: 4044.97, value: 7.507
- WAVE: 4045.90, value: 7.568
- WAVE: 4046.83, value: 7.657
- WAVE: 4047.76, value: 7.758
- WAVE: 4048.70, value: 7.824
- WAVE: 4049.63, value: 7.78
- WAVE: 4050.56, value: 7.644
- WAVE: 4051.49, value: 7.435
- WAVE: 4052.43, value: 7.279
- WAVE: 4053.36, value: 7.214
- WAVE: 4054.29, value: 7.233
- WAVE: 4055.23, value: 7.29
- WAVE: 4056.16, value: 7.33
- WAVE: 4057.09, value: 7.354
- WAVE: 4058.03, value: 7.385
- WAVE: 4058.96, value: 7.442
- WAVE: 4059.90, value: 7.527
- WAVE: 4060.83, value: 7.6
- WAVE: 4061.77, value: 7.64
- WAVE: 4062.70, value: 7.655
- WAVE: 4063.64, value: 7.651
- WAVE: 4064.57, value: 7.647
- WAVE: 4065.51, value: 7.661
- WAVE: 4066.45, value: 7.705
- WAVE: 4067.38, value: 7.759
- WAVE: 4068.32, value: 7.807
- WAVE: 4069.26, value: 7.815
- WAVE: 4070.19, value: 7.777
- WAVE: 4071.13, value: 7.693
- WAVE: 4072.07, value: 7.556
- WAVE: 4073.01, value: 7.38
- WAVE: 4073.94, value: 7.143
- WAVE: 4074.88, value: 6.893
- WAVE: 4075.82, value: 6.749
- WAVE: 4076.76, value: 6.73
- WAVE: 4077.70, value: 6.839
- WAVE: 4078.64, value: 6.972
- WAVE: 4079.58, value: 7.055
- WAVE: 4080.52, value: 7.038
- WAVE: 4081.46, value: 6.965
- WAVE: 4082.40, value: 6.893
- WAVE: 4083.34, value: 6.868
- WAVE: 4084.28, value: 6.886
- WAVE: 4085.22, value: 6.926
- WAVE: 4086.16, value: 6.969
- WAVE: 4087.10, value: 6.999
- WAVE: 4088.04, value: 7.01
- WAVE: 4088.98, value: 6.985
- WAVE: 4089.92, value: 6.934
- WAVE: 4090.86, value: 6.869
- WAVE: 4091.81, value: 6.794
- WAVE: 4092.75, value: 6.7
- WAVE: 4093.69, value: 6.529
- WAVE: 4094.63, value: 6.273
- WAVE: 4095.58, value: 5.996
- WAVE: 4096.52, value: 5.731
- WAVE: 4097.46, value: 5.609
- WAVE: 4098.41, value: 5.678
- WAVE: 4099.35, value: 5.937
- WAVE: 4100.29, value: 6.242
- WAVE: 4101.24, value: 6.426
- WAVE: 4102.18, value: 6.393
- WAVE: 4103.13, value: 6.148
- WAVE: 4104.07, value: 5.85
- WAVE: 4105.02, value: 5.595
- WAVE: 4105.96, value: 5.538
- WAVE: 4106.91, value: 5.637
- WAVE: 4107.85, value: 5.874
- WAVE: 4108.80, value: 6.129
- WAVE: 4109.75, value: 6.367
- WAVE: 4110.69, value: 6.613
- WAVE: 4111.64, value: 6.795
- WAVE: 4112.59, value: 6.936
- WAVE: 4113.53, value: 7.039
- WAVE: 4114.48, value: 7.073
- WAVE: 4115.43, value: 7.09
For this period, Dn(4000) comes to 1.2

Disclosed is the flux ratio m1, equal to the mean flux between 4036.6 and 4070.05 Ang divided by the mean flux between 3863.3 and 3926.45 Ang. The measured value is 1.14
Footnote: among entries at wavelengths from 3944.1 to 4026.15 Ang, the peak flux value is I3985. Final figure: 8.371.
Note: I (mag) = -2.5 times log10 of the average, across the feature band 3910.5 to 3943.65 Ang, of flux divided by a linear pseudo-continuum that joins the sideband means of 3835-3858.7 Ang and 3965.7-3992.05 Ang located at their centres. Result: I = -0.13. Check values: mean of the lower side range 6.44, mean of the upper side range 5.84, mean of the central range 6.86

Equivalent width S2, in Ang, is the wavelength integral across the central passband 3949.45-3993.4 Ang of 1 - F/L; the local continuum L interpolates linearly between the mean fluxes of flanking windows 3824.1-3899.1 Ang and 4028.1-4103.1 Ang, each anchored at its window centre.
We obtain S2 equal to 4.78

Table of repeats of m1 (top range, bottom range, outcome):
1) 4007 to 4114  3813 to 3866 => 1.14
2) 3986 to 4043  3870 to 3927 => 1.16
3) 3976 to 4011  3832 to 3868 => 1.10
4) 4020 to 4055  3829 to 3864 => 1.23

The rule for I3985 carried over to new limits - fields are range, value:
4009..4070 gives 8.543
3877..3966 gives 7.89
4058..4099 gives 7.815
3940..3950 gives 6.859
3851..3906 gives 7.918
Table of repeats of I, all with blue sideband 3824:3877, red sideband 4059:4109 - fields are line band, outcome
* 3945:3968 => 0.08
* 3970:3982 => 0.23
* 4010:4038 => -0.16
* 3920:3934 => -0.06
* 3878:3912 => 0.06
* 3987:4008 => -0.11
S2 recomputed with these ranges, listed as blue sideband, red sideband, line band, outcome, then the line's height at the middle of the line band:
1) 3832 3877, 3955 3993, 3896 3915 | -2.6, 6.33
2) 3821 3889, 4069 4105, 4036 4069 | -4.8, 6.65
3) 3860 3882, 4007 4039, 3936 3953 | 1.9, 7.44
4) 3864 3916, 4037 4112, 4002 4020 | -2.7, 6.86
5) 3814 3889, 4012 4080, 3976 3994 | 0.9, 7.19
